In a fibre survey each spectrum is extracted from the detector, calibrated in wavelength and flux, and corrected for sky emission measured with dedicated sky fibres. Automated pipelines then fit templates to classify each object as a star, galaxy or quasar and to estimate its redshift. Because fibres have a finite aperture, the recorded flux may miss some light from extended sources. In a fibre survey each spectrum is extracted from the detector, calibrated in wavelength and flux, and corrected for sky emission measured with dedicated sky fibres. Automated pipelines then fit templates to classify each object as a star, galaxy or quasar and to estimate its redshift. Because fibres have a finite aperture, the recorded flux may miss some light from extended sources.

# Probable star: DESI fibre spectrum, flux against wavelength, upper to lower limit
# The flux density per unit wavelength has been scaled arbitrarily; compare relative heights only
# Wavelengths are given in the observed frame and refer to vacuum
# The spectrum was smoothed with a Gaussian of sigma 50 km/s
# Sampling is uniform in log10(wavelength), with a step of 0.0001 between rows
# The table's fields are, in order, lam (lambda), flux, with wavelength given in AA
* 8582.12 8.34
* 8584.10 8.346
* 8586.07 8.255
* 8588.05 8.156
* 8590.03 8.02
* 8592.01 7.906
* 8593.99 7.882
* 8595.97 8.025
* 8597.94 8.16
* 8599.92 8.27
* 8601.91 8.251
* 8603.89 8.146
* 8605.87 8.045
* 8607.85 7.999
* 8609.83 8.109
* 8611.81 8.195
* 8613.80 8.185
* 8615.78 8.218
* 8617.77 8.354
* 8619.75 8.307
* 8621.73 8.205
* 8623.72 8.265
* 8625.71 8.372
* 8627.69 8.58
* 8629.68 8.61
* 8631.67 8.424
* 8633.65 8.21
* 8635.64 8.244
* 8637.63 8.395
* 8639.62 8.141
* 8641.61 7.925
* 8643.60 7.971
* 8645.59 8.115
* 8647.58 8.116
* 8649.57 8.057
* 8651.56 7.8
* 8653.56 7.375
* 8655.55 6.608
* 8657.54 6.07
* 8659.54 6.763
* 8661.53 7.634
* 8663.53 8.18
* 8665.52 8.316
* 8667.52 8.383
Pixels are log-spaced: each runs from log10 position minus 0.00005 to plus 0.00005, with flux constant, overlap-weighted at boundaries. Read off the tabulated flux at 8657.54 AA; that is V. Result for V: 6.07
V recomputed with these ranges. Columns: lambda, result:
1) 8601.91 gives 8.251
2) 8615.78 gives 8.218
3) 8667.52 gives 8.383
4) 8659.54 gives 6.763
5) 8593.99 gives 7.882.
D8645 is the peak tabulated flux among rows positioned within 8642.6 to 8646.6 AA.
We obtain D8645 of 8.115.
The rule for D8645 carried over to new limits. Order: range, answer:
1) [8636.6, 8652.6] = 8.395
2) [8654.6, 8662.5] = 7.634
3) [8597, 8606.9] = 8.27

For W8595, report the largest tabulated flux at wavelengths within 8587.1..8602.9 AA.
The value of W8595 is 8.27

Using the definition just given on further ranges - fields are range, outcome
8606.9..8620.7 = 8.354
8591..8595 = 7.906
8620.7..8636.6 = 8.61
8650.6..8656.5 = 7.8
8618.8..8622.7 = 8.307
